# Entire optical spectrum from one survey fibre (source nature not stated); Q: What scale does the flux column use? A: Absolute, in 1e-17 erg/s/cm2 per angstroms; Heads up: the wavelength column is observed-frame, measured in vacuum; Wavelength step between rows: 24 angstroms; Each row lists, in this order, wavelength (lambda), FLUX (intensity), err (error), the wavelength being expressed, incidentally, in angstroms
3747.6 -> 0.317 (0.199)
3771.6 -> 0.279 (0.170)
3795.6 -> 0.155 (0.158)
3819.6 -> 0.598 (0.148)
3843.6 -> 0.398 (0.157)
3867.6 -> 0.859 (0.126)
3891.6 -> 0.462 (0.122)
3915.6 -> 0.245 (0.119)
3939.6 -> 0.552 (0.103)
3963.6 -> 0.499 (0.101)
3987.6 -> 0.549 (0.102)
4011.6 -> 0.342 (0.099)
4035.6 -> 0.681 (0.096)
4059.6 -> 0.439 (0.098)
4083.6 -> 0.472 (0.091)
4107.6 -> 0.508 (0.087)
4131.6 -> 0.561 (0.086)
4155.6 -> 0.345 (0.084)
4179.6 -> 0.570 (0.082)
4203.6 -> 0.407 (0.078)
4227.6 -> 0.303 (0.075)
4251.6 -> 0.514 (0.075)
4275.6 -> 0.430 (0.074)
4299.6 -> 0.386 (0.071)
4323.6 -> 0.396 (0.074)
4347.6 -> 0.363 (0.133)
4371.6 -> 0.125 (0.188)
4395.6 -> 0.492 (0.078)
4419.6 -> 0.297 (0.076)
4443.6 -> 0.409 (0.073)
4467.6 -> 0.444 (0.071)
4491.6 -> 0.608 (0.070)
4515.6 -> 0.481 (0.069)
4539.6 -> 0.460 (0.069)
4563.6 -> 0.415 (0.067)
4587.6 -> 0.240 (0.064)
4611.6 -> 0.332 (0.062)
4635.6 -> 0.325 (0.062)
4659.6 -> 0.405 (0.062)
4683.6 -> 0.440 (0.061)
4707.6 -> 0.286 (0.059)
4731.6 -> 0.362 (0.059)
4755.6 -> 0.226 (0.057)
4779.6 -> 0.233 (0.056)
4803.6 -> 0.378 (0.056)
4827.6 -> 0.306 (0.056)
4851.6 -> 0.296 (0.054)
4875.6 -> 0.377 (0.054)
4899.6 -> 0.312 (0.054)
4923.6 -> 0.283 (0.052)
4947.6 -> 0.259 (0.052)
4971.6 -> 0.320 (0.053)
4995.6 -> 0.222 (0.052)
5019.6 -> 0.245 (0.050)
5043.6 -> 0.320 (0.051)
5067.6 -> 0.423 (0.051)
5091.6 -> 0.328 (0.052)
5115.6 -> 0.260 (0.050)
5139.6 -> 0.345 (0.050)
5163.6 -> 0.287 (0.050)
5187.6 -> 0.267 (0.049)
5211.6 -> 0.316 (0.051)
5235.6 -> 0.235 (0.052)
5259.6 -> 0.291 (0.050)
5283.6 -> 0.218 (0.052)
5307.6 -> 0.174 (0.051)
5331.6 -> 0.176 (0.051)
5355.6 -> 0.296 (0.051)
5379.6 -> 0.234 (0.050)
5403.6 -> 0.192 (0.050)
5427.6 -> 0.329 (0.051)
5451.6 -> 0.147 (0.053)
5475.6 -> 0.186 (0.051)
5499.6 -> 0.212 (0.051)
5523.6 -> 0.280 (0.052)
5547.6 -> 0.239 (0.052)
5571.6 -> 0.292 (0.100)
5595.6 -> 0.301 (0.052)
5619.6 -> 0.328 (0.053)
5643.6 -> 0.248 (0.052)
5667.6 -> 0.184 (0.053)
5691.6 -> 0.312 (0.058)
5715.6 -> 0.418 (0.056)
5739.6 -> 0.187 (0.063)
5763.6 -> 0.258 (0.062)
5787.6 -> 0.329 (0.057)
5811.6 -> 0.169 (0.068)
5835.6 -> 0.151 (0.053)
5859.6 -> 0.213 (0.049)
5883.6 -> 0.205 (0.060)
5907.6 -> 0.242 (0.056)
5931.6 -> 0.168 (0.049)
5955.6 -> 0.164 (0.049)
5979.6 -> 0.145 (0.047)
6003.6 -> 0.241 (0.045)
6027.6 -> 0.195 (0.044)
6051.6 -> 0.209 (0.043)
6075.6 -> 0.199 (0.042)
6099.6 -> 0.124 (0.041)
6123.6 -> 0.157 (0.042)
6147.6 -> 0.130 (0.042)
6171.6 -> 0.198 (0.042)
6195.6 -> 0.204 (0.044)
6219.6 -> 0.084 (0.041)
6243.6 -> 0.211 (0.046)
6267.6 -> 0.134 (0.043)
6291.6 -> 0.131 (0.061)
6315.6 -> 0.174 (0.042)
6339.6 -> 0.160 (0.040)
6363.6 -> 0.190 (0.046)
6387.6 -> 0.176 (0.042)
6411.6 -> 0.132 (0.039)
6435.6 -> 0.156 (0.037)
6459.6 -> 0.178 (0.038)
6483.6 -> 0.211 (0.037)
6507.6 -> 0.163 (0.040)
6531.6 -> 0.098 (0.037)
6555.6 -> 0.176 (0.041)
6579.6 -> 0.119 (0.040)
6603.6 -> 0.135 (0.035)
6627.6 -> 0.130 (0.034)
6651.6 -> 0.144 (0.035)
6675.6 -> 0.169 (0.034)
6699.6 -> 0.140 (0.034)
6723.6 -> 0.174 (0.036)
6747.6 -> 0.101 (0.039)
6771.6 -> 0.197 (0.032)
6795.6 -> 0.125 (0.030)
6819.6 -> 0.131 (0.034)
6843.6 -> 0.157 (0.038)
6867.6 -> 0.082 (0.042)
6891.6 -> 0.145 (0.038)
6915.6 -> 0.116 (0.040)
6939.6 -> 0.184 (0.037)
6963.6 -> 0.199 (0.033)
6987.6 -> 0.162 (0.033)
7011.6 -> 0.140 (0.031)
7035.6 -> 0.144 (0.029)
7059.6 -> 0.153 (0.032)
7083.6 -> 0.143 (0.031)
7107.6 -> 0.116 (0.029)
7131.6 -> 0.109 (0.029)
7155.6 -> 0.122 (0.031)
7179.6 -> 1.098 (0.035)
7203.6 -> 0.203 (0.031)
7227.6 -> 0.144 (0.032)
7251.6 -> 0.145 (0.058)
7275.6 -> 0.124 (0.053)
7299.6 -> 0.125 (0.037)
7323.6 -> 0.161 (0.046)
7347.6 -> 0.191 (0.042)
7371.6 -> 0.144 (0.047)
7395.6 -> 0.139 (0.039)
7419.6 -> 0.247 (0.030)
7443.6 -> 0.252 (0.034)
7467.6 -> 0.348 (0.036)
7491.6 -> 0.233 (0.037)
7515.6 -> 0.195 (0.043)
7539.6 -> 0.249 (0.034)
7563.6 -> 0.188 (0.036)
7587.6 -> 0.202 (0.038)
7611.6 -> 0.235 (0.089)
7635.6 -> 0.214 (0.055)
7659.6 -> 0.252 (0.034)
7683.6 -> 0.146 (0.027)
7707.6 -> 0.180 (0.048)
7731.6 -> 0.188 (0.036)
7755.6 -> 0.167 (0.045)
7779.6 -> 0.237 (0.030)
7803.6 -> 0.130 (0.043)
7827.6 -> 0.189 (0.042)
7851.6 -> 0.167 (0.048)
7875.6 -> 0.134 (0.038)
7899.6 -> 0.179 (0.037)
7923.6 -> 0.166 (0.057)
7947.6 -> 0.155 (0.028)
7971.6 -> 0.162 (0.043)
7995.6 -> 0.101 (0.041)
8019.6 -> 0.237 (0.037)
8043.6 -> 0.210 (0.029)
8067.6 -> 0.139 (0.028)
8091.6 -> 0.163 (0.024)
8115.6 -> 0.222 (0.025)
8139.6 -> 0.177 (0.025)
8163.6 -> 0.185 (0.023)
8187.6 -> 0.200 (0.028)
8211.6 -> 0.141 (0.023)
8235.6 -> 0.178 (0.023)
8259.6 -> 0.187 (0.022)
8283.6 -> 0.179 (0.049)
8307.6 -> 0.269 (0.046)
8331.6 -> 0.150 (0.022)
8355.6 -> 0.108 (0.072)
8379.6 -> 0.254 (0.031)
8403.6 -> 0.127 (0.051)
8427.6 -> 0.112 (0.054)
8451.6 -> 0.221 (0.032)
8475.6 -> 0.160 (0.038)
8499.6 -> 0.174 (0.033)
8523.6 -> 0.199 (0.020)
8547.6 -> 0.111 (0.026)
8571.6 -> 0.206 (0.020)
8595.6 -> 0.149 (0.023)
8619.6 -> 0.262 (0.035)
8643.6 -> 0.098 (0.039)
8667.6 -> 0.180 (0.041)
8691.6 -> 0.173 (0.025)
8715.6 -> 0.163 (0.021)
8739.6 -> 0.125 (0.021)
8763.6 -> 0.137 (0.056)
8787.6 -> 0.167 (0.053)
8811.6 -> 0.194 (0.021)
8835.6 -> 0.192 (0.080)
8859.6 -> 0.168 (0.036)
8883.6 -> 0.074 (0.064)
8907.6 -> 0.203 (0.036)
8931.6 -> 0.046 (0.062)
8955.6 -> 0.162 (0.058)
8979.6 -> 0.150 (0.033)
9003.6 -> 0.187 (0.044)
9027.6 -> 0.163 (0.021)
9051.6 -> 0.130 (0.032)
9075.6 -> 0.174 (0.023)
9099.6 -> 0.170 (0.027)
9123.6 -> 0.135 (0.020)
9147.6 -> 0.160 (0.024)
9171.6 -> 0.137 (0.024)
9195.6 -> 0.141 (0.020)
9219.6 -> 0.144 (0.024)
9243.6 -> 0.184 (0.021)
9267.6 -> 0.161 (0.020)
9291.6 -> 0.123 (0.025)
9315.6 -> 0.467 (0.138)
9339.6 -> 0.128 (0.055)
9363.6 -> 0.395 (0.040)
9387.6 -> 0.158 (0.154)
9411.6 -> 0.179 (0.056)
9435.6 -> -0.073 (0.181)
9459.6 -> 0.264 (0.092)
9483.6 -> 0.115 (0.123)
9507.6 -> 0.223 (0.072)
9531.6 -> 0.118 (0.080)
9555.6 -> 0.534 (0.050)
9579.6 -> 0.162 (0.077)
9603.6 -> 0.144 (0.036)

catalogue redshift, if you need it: 0.93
